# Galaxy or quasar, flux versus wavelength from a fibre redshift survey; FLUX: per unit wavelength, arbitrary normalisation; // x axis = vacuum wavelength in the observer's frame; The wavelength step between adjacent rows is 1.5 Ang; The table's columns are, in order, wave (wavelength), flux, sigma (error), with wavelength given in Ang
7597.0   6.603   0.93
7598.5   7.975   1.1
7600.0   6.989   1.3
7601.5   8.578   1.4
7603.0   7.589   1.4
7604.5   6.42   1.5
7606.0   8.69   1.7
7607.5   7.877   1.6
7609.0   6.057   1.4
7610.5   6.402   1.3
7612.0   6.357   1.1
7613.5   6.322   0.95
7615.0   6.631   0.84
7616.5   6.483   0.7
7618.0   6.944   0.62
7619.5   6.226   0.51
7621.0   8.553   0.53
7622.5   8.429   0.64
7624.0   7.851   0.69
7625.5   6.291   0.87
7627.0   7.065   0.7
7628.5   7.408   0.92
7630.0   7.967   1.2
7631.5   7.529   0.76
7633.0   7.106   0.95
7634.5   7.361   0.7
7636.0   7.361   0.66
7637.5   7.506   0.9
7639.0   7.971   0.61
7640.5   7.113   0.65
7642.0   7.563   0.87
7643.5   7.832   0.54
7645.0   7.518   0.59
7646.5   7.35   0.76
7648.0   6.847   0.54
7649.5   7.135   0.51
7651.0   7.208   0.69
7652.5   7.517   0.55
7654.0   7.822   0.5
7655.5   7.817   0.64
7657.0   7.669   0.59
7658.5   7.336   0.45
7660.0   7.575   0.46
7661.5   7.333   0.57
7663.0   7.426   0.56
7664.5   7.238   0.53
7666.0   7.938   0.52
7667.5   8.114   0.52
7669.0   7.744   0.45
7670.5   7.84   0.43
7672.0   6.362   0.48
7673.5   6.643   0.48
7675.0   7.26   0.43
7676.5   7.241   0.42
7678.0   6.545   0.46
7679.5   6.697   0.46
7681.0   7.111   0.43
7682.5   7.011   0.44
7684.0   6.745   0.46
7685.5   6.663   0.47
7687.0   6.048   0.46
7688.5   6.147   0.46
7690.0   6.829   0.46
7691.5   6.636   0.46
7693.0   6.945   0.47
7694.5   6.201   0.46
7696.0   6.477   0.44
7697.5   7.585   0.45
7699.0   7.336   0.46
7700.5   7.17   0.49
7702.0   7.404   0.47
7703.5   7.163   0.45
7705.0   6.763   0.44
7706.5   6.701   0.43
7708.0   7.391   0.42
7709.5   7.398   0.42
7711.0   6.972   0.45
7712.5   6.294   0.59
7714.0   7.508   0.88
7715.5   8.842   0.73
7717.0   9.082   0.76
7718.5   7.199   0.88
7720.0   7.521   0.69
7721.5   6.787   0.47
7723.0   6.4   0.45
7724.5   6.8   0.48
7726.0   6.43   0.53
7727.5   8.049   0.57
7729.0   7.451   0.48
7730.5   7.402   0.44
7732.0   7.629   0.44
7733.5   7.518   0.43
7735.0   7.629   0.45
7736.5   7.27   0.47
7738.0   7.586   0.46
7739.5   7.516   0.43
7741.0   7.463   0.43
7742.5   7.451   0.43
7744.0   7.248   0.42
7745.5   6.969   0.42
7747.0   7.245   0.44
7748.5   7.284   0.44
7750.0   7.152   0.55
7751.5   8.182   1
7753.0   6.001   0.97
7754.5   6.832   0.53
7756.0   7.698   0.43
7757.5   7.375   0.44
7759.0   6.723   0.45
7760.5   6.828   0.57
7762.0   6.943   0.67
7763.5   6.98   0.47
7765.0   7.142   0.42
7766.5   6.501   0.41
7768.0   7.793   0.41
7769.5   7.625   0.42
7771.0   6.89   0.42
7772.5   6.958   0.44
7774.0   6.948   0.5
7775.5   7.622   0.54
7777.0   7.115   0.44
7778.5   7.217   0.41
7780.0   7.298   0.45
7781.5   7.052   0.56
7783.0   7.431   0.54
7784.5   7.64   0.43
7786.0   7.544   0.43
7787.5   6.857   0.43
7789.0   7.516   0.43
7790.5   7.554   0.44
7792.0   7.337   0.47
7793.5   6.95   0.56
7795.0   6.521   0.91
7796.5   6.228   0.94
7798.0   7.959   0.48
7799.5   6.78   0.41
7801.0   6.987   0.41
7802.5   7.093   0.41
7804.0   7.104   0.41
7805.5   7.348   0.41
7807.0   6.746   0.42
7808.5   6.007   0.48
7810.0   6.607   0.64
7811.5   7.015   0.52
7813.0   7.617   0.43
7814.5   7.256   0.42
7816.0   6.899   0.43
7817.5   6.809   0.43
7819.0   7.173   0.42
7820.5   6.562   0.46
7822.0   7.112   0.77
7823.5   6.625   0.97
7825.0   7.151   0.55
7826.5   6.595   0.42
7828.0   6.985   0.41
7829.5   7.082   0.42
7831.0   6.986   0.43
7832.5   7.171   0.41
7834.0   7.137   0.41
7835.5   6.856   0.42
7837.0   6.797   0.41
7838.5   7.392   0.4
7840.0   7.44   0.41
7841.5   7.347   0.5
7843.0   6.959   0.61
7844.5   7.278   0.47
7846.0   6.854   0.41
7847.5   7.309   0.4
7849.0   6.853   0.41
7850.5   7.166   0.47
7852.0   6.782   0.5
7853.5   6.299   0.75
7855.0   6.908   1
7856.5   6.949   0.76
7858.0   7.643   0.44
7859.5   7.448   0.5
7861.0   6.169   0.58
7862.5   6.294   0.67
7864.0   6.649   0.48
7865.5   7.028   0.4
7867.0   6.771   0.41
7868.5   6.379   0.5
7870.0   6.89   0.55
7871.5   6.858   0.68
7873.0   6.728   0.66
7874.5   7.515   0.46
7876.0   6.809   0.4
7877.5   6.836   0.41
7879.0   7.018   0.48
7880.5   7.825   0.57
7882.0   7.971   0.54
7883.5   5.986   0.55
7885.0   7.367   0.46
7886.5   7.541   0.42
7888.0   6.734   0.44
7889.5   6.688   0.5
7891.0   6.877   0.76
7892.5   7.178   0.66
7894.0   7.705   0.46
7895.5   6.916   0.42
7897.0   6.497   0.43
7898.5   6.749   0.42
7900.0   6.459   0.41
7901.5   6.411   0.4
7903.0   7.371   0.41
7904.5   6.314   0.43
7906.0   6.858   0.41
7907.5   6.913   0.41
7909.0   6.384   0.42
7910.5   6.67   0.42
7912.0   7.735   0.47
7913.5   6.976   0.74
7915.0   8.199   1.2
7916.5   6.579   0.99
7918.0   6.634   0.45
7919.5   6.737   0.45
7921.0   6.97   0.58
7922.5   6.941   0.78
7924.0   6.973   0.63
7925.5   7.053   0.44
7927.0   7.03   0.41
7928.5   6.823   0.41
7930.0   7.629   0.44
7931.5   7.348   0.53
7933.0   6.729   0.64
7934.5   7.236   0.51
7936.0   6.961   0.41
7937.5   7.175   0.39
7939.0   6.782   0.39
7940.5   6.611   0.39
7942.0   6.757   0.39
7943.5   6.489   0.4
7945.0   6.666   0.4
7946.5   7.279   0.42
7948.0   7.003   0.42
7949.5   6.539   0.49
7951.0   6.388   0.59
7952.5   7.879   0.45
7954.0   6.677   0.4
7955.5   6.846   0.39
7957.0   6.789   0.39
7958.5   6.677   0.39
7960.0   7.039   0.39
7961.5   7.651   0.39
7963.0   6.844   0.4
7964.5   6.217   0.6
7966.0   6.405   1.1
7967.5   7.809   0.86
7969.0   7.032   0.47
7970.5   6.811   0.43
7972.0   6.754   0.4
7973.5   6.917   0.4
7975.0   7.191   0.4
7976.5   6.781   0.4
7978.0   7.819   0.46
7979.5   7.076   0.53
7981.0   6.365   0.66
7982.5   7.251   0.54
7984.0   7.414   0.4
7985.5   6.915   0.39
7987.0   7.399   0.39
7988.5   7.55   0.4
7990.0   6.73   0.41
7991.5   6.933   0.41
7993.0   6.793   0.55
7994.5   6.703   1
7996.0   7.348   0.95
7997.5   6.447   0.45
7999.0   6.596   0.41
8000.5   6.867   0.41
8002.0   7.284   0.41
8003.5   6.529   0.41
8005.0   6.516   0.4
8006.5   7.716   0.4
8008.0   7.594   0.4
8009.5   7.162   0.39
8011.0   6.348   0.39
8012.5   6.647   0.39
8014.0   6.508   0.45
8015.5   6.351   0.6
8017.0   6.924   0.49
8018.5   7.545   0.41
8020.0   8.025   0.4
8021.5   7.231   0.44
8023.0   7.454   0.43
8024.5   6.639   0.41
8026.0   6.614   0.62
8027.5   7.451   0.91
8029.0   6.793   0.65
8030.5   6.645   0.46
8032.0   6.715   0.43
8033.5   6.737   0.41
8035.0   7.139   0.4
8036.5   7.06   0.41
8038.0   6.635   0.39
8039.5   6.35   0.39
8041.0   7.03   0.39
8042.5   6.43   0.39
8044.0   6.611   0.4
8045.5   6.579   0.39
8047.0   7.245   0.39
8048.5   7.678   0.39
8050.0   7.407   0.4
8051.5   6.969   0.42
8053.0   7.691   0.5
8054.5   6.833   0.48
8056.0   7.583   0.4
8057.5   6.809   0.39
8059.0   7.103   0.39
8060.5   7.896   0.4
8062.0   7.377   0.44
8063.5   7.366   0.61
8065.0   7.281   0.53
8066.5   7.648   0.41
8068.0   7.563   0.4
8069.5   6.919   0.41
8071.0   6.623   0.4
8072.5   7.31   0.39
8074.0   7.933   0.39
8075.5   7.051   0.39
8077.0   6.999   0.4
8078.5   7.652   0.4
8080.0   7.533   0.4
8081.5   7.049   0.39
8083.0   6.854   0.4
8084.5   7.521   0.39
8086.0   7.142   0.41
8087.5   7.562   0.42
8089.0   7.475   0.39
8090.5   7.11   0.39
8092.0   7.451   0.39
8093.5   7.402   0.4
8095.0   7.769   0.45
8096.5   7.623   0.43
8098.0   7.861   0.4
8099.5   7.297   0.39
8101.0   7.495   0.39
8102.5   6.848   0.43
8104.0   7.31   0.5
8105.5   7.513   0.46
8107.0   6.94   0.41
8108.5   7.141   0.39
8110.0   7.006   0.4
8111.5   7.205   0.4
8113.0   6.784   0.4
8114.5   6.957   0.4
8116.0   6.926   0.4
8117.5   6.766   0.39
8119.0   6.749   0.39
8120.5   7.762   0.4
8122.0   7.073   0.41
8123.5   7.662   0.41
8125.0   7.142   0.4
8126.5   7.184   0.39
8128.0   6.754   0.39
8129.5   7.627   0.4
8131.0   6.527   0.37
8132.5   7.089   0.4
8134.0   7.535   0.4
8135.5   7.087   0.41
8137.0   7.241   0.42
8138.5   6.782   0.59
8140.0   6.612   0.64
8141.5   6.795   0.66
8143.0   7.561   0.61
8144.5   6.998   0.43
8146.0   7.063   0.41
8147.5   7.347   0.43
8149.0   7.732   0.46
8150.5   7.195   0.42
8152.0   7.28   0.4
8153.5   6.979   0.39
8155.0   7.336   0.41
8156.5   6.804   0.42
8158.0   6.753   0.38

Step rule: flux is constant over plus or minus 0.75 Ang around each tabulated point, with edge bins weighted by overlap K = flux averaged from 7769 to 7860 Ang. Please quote 7.07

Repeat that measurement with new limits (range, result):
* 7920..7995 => 6.97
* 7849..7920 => 6.92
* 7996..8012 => 6.92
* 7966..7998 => 7.04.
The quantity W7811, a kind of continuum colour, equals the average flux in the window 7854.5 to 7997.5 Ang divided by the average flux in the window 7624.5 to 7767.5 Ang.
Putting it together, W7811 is 0.96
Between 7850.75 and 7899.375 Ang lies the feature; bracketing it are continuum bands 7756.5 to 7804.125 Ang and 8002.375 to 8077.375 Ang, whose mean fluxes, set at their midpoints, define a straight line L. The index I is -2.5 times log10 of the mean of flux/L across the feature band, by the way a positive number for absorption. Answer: 0.03 mag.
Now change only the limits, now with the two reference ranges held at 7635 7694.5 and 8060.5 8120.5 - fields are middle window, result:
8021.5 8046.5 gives 0.068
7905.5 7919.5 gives 0.040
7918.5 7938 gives 0.032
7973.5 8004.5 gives 0.040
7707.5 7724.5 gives -0.023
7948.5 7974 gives 0.054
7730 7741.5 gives -0.042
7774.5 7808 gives 0.009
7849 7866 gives 0.060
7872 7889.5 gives 0.022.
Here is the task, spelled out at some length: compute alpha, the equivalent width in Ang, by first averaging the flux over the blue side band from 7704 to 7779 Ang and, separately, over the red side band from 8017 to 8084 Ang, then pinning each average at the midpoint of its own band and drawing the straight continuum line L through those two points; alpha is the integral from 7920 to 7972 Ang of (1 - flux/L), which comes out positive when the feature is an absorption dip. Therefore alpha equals 1.7 Ang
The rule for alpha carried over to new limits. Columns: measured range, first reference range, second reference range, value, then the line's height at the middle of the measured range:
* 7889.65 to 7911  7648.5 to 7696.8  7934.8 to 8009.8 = 0.58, 6.99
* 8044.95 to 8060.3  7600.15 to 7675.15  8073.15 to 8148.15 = 0.02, 7.23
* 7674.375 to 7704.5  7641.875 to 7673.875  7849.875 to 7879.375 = 2.06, 7.36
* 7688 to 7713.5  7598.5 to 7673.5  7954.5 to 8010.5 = 1.27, 7.28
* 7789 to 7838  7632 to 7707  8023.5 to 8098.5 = 1.35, 7.18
